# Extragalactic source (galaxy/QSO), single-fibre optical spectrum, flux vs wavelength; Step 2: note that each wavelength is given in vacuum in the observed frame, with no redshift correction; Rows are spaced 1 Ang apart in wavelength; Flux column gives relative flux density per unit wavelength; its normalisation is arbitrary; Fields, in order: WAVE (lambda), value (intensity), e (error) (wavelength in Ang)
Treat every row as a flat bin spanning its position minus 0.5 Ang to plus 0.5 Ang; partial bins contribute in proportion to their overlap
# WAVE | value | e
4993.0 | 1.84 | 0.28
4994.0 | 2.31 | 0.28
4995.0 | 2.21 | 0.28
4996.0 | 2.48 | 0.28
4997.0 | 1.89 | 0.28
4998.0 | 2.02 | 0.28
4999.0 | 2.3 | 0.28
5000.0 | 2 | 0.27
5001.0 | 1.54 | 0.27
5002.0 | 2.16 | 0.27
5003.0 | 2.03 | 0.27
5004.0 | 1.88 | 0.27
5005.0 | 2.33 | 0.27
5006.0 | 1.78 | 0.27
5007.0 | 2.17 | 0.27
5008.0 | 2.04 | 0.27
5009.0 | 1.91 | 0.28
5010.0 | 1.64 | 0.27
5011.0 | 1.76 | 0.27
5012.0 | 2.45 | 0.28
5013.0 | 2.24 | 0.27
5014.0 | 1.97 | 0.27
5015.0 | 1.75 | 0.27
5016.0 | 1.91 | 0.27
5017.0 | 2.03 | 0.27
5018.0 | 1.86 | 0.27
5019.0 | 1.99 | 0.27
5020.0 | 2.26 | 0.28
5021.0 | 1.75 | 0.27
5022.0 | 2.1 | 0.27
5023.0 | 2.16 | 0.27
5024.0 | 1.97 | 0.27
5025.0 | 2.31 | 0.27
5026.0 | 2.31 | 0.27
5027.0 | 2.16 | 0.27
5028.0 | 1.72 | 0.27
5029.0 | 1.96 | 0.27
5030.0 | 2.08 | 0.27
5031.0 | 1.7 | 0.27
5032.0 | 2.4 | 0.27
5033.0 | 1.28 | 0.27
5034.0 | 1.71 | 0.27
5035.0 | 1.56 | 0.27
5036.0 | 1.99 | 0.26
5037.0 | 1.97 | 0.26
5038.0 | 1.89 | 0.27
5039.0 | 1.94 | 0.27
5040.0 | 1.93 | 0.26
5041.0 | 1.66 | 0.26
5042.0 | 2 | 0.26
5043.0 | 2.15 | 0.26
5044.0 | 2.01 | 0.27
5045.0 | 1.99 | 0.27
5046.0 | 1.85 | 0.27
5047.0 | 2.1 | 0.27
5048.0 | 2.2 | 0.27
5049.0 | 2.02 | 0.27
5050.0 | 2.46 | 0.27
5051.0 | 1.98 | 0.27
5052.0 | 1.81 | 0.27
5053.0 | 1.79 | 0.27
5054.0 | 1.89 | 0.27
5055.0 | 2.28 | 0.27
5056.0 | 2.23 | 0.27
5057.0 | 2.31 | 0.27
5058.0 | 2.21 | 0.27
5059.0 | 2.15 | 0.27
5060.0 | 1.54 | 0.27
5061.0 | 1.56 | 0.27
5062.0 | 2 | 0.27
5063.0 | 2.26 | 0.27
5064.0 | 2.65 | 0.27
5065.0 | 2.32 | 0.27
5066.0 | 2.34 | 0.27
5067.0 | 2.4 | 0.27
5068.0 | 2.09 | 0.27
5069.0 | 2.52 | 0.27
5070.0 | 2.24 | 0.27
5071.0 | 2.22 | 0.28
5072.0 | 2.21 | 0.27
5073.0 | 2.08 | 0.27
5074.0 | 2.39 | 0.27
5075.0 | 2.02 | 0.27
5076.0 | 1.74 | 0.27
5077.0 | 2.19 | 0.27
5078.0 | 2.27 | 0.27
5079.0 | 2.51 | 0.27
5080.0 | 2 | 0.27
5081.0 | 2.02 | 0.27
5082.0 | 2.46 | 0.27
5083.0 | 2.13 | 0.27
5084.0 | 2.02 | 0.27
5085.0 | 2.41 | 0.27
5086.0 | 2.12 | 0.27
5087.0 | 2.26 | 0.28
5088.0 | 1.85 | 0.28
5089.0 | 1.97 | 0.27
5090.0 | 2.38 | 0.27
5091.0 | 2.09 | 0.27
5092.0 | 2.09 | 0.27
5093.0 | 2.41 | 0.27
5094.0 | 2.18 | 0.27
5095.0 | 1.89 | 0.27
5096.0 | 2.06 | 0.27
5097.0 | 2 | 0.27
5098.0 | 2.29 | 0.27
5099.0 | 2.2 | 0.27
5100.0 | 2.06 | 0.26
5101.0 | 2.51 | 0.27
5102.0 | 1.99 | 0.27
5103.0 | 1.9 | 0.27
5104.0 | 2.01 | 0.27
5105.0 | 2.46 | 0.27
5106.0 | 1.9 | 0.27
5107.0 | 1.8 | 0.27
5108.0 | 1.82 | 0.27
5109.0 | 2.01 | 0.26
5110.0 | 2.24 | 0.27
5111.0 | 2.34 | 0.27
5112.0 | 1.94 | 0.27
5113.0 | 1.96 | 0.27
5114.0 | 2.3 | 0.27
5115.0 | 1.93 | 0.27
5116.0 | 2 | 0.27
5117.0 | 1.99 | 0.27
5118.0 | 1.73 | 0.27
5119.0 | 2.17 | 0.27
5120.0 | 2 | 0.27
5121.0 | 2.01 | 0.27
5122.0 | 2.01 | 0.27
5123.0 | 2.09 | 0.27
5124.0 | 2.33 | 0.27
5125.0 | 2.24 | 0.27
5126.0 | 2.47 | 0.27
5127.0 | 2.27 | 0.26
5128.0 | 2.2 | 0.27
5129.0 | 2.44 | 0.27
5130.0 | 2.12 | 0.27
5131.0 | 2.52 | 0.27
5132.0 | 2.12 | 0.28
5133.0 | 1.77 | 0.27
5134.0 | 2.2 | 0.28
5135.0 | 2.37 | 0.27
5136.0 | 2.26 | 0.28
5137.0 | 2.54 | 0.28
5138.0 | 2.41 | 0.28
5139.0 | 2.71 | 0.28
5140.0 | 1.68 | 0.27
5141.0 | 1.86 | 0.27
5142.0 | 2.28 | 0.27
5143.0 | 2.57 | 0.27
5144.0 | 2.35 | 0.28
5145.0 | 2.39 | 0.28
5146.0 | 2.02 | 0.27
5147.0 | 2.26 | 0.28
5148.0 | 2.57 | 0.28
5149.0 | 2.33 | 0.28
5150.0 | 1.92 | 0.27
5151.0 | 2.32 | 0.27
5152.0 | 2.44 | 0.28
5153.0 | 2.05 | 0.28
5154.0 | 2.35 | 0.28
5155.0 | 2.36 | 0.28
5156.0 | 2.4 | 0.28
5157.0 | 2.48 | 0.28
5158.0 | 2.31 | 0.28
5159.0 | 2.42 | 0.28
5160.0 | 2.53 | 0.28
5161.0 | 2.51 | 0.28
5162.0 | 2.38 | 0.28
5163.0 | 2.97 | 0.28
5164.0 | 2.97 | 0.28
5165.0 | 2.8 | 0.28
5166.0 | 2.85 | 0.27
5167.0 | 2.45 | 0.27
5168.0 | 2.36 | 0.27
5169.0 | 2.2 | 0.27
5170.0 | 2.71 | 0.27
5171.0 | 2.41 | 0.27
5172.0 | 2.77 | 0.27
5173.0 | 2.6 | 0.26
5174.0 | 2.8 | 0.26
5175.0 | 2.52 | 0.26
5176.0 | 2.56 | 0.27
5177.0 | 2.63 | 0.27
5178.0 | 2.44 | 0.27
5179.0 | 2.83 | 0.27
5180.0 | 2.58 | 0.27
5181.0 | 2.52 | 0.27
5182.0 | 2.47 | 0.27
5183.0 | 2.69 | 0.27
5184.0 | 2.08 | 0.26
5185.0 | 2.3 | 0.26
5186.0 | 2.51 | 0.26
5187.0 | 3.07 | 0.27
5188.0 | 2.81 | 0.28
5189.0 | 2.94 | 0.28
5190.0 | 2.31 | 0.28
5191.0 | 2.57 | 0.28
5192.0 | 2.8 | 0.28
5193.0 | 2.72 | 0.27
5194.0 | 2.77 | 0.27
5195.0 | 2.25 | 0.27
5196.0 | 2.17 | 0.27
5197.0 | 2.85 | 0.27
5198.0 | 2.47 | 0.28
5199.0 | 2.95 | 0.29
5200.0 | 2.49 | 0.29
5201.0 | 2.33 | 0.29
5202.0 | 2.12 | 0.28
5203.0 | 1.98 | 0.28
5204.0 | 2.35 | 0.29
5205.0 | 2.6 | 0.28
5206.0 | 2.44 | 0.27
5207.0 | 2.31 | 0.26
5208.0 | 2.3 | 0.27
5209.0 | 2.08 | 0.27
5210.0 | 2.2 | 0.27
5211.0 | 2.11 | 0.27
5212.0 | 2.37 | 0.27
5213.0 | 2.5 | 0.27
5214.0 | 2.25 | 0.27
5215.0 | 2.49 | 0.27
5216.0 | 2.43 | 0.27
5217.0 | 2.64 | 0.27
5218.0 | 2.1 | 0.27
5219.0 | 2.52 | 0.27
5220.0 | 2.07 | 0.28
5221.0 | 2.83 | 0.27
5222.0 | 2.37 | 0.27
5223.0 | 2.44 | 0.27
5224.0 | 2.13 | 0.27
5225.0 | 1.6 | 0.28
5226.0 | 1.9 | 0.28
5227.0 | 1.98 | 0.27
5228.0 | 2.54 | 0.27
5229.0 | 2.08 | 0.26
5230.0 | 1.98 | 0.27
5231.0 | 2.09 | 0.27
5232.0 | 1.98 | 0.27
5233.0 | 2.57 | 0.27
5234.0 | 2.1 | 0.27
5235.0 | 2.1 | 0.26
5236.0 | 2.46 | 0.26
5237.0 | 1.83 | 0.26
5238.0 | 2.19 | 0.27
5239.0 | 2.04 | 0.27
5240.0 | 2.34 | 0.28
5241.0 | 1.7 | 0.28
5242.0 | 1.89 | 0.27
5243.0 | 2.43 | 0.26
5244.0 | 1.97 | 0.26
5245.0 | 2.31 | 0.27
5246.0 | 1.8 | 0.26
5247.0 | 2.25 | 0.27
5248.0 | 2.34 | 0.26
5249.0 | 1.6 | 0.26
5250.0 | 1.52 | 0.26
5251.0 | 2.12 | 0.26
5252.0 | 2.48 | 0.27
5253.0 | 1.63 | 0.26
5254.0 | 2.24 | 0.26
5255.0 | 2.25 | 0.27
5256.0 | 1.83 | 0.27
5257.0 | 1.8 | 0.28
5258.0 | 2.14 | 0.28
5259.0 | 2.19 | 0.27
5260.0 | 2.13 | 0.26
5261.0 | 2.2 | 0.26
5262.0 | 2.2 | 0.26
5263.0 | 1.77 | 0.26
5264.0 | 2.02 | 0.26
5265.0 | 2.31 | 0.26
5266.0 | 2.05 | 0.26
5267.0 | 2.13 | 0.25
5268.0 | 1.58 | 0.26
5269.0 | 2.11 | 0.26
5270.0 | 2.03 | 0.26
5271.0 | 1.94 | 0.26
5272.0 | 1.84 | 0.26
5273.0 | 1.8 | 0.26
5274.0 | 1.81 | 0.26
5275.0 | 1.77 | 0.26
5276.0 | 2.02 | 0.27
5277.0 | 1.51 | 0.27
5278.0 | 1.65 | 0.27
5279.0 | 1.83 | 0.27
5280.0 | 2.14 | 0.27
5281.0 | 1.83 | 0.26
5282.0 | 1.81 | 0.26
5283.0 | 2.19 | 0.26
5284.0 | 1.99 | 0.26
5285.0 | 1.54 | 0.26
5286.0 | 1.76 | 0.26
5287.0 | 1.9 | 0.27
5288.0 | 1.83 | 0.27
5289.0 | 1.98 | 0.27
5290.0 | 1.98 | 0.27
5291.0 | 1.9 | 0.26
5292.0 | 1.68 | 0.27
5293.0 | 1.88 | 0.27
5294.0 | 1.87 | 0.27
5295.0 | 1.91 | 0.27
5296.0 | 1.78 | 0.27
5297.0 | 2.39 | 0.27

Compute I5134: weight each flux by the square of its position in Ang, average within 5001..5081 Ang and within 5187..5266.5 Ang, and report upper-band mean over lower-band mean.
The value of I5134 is 1.2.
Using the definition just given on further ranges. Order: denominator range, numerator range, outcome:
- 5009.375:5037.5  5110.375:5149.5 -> 1.17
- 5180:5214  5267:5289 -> 0.78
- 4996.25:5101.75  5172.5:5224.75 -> 1.27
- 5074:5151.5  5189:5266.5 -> 1.08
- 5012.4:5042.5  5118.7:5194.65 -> 1.31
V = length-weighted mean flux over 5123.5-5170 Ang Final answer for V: 2.36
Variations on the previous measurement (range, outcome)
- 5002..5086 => 2.06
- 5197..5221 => 2.37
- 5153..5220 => 2.49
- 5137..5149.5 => 2.3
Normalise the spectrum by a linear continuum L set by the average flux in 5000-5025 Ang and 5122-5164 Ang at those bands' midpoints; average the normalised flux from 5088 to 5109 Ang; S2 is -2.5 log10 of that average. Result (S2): 0.06 mag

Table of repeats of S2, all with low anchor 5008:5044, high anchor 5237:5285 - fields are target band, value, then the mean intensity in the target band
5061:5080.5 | -0.13 mag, 2.22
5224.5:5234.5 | -0.05 mag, 2.08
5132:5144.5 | -0.14 mag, 2.24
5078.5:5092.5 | -0.10 mag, 2.16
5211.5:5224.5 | -0.21 mag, 2.4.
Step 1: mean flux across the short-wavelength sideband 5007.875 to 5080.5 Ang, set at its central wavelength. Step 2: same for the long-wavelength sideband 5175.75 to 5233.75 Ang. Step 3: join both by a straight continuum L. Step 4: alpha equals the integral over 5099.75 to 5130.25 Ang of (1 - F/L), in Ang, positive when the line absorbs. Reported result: 1.4 Ang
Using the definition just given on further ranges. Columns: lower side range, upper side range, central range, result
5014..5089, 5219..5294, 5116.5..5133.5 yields -0.8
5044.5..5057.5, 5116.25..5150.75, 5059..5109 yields -0.3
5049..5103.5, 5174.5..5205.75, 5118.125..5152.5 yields 1.6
